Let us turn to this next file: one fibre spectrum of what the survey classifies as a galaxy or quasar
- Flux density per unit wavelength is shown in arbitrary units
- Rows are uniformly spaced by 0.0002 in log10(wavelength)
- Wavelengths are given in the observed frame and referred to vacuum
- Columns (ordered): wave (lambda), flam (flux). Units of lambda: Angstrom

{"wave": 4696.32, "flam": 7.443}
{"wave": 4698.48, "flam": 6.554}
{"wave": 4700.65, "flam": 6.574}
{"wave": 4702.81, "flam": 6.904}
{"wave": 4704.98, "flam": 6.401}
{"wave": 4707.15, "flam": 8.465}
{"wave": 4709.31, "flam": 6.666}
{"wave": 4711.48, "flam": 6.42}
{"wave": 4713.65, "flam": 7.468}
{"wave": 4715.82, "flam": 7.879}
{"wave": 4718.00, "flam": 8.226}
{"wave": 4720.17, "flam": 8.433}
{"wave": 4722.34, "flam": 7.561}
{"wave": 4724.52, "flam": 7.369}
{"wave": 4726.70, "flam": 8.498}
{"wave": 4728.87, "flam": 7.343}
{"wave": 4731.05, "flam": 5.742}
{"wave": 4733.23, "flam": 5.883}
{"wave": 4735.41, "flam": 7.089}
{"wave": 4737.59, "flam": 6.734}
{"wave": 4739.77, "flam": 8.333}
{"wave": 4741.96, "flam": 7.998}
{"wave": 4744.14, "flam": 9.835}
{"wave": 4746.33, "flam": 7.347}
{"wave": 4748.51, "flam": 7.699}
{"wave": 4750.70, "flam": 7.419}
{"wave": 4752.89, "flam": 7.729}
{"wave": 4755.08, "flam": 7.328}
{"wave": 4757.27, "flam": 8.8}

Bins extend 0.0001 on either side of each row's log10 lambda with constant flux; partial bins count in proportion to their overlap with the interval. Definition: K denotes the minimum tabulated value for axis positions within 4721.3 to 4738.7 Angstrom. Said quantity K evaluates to 5.742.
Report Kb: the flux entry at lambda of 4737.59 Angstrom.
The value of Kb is 6.734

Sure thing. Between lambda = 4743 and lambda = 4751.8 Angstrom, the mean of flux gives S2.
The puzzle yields 8.08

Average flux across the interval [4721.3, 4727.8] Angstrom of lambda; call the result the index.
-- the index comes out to 7.81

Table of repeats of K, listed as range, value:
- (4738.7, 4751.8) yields 7.347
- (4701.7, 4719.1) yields 6.401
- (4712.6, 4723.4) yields 7.468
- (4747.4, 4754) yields 7.419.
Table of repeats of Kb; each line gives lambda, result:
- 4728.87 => 7.343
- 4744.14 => 9.835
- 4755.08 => 7.328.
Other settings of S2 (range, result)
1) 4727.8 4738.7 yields 6.56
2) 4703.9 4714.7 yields 7.09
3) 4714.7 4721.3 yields 8.17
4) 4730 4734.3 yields 5.81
